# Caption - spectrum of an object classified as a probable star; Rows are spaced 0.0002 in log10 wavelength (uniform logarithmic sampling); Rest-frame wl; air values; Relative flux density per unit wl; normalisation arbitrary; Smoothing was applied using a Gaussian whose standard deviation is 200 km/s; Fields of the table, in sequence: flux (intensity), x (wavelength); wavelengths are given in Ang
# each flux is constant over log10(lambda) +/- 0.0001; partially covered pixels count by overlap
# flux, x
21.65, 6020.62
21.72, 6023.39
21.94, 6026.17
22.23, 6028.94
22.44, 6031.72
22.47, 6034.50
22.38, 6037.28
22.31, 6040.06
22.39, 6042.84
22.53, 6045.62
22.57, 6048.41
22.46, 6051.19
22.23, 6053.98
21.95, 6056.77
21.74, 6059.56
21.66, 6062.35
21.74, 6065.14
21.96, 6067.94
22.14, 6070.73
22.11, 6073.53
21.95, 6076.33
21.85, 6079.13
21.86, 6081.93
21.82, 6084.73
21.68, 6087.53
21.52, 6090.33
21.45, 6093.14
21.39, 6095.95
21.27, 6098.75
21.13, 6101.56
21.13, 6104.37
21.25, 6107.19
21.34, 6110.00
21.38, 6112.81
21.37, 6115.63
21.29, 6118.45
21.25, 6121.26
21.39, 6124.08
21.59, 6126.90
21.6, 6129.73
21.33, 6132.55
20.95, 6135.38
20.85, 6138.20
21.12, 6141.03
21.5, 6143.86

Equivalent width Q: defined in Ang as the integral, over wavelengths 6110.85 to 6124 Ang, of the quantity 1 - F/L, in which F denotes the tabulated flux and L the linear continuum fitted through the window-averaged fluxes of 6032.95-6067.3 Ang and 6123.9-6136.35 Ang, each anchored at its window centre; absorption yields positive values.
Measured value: 0.10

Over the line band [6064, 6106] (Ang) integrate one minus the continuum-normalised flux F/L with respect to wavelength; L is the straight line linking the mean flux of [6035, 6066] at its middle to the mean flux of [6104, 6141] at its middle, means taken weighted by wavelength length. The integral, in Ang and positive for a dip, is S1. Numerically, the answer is 0.2 Ang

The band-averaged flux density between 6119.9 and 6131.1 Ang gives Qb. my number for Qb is 21.4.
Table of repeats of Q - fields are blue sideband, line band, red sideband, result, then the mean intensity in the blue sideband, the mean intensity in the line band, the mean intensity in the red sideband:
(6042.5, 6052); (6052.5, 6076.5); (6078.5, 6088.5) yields 0.3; 22.5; 21.9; 21.8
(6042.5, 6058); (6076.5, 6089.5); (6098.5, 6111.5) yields -0.1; 22.4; 21.8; 21.2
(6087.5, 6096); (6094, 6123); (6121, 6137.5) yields 0.2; 21.5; 21.3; 21.3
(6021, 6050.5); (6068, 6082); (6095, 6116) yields -0.2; 22.3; 22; 21.3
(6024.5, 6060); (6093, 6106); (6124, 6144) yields 0.2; 22.3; 21.3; 21.3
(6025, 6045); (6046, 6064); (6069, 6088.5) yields 0.0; 22.3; 22.1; 21.9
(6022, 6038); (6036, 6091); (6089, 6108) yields -0.7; 22.2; 22.1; 21.3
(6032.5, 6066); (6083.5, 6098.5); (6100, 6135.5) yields 0.1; 22.2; 21.6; 21.3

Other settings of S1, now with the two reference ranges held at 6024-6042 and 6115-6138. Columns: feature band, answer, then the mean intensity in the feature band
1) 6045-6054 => -0.2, 22.5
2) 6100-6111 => 0.2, 21.2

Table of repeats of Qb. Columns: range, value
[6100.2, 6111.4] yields 21.2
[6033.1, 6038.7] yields 22.4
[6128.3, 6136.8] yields 21.3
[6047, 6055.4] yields 22.4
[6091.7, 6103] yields 21.3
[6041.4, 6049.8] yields 22.5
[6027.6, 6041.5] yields 22.4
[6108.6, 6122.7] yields 21.3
